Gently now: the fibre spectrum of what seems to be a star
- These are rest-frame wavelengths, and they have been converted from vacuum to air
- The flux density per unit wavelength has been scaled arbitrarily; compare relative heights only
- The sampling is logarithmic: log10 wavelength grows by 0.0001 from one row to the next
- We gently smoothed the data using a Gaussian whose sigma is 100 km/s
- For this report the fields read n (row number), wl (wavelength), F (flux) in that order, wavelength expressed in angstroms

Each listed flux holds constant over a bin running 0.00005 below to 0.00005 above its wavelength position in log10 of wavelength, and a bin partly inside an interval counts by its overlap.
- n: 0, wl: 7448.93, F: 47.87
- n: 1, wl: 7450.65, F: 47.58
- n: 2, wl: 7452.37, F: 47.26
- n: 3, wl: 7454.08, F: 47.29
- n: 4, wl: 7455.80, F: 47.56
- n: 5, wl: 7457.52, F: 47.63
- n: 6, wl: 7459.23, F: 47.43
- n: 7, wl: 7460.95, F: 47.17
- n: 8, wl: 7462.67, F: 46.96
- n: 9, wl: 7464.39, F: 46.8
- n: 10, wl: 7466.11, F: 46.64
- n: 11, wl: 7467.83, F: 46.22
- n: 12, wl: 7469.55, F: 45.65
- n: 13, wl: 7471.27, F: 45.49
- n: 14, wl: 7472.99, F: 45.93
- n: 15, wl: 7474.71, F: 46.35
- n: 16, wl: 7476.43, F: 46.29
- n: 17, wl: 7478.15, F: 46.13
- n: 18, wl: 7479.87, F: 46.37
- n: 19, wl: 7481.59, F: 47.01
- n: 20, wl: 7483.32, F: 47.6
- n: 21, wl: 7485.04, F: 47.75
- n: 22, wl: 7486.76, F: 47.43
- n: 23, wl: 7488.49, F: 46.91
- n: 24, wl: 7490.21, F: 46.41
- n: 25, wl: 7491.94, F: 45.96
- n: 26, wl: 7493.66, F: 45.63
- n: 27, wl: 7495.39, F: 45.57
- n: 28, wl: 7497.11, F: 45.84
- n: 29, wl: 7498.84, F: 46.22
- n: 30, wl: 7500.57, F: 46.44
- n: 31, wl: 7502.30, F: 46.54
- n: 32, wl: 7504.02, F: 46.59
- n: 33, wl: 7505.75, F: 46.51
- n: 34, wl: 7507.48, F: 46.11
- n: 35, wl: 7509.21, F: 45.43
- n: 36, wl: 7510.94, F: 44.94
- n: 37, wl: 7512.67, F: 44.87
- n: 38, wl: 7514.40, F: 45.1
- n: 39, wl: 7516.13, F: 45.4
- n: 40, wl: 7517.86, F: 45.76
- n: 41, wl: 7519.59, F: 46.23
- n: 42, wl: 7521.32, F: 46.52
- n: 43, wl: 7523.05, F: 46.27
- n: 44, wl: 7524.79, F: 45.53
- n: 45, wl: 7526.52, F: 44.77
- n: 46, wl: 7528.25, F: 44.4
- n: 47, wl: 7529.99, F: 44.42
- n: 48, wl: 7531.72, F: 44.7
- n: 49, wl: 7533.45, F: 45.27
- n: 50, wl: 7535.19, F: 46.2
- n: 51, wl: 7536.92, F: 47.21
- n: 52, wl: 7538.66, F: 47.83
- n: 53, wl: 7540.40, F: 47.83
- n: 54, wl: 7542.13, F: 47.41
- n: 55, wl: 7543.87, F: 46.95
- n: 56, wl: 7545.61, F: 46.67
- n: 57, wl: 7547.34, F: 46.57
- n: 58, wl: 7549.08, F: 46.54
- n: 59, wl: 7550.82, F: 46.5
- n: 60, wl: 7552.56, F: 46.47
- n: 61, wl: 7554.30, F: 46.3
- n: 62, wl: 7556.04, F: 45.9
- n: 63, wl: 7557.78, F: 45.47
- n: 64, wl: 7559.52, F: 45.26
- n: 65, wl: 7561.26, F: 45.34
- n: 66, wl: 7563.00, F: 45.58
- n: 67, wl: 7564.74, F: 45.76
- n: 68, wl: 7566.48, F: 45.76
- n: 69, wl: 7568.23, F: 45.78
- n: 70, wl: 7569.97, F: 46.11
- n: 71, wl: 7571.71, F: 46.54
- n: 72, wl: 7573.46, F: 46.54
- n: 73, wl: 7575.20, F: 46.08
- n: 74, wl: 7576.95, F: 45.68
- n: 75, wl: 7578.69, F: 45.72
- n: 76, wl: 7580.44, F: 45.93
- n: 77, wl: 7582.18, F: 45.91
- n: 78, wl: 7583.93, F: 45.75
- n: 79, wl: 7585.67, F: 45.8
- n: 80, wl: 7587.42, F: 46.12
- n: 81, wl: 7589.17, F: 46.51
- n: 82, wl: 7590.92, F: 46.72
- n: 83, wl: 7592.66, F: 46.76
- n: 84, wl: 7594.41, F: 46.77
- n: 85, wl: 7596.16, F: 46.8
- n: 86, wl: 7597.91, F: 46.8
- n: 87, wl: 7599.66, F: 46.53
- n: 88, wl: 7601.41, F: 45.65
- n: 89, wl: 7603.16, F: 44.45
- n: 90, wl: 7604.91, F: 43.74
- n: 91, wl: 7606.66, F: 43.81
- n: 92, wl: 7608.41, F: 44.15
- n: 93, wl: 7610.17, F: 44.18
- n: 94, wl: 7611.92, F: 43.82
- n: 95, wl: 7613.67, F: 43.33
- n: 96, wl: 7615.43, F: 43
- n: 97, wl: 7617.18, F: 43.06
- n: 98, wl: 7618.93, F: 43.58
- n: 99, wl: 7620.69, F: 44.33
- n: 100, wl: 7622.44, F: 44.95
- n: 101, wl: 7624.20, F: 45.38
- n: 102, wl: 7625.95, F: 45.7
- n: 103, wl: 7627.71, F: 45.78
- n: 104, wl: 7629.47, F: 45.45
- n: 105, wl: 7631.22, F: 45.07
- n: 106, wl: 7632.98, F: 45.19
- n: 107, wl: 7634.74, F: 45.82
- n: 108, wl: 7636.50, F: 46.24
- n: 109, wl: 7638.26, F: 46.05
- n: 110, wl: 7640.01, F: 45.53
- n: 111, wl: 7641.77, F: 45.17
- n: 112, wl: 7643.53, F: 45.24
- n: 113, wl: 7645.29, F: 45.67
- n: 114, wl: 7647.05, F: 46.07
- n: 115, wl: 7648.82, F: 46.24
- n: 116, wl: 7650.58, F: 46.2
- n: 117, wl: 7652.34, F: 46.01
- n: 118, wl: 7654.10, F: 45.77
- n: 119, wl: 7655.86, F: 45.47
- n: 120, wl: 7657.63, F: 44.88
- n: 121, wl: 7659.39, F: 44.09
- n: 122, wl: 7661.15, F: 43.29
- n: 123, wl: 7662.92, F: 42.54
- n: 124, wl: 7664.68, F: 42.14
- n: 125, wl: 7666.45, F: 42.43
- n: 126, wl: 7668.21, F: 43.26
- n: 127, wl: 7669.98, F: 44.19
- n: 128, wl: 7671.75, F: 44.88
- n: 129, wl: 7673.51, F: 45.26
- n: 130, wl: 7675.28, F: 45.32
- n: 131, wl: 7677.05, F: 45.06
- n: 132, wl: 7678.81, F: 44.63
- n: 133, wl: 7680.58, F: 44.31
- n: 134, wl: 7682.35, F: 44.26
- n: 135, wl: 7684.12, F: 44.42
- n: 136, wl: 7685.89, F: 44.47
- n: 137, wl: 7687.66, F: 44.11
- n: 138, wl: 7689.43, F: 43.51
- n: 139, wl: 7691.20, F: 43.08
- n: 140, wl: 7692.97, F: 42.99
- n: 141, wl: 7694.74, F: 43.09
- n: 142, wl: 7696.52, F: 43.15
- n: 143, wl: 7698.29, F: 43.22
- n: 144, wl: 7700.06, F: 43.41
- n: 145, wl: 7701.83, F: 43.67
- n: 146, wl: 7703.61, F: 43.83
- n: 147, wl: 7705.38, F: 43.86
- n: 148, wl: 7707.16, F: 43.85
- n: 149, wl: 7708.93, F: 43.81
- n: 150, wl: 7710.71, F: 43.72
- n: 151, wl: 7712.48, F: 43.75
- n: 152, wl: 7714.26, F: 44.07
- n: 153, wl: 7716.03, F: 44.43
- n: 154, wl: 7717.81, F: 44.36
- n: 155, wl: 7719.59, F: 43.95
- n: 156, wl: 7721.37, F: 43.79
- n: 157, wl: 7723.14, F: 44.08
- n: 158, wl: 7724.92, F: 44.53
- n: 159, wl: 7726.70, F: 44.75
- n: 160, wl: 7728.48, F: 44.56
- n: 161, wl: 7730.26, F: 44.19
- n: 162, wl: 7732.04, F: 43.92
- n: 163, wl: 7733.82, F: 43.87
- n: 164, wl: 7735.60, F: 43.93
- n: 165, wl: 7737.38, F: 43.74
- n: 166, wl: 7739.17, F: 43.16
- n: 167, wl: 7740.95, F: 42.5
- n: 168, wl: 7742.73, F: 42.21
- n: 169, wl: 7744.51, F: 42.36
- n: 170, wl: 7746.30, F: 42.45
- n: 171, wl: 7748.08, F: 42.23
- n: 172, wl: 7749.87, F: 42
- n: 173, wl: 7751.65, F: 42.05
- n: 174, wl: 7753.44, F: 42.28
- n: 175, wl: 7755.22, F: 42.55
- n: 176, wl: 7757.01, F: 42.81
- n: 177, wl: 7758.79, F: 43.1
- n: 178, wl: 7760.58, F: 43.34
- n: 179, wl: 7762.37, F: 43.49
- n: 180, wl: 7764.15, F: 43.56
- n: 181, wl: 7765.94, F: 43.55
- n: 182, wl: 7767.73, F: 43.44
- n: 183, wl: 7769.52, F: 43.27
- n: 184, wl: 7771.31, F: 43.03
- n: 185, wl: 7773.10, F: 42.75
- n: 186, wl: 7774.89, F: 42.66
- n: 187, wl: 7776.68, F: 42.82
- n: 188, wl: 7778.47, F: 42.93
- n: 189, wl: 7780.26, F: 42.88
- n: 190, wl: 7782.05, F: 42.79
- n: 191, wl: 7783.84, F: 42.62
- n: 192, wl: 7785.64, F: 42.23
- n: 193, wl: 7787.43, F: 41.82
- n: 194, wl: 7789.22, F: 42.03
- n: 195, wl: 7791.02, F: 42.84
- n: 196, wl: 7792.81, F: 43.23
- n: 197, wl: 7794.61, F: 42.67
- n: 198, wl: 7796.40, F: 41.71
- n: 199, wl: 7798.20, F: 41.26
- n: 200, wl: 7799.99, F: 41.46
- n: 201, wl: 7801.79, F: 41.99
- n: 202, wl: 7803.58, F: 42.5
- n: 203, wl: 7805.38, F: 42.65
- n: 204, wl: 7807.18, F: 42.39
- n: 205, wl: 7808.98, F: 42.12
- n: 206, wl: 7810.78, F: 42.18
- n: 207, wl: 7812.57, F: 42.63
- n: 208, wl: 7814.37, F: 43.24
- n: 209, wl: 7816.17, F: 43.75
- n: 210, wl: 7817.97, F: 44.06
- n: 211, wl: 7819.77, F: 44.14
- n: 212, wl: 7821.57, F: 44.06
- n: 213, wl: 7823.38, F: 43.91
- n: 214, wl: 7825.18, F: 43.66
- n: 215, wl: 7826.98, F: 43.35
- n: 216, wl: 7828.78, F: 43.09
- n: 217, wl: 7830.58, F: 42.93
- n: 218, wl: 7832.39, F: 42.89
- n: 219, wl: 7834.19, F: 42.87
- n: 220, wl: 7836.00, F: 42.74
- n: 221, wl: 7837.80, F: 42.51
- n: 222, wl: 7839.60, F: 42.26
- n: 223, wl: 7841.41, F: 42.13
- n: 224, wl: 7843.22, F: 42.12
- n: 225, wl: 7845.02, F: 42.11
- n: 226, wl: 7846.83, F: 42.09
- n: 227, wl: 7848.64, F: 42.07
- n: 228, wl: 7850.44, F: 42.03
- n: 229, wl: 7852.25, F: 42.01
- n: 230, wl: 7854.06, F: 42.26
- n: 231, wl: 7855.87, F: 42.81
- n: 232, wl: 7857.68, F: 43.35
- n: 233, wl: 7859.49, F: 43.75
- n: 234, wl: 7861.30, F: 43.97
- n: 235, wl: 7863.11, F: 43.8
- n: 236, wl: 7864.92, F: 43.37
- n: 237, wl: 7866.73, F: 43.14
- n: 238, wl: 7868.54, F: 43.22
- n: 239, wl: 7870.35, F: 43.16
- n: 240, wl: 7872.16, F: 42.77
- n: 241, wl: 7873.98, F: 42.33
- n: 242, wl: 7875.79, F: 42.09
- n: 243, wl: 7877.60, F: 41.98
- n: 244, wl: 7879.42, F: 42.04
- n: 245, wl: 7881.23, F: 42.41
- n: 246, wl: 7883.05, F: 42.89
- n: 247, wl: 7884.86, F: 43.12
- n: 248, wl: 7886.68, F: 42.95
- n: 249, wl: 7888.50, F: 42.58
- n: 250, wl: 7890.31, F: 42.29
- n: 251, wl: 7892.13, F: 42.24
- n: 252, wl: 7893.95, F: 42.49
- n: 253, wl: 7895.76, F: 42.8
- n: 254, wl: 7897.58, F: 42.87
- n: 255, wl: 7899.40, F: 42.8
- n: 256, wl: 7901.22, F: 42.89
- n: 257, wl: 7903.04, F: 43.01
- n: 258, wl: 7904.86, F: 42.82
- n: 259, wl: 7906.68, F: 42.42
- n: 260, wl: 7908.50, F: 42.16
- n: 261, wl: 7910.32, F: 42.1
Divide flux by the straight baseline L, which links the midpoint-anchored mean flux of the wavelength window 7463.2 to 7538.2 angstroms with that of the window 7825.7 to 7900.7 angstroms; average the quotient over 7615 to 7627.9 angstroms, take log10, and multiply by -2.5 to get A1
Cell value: 0.01 mag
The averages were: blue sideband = 46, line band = 44.5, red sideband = 42.7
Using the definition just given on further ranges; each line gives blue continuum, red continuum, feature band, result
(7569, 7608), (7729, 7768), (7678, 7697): 0.008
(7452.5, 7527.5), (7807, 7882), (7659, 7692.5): 0.014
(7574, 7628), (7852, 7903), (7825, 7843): 0.011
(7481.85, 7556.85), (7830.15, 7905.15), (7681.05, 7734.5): 0.010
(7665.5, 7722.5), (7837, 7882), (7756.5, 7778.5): 0.005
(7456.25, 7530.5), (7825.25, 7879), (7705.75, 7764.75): 0.011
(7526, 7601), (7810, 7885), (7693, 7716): 0.022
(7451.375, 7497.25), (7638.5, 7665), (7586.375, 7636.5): 0.007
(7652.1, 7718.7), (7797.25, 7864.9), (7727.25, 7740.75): -0.006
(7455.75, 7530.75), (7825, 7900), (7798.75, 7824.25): 0.007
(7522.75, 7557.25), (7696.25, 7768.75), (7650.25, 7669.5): 0.008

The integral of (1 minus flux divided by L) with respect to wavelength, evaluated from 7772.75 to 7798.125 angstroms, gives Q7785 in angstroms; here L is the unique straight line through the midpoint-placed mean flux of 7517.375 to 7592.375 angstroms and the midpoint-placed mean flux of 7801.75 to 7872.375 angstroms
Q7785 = 0.6 angstroms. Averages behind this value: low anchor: 46.1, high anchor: 42.9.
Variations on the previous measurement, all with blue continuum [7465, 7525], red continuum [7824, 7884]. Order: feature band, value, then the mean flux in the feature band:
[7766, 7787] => 0.3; 42.9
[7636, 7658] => -0.5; 45.7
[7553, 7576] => -0.2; 45.9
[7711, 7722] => 0.0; 44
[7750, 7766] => 0.3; 42.9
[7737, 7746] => 0.2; 42.7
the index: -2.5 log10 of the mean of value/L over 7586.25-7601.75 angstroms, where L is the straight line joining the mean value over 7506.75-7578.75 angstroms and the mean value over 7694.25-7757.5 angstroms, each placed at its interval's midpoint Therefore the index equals -0.03 mag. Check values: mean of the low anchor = 45.9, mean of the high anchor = 43.4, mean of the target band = 46.5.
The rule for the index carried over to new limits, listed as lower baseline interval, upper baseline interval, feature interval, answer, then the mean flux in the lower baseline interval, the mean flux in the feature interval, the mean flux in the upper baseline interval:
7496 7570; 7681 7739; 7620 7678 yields -0.010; 46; 45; 43.9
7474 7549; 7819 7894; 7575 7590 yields -0.010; 46.2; 45.9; 42.8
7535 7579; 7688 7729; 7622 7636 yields -0.008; 46.3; 45.4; 43.8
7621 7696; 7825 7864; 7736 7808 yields 0.022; 44.7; 42.6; 42.7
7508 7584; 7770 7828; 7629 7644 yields -0.018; 45.9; 45.6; 42.8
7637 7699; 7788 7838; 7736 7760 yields 0.024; 44.5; 42.6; 42.8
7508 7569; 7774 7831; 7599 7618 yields 0.023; 45.9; 44.1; 42.8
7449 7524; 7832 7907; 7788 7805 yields 0.030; 46.4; 42.2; 42.7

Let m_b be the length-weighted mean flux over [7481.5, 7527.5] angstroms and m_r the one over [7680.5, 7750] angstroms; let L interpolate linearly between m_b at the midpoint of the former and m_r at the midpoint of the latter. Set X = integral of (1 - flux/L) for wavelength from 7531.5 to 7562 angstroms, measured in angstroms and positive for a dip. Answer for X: -0.5 angstroms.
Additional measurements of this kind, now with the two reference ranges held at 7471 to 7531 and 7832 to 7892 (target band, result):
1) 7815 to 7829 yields -0.2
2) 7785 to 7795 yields 0.2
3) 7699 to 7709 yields 0.1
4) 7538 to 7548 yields -0.3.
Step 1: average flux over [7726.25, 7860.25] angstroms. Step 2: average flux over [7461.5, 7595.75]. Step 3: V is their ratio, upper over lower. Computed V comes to 0.93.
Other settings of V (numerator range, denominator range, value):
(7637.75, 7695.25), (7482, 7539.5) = 0.97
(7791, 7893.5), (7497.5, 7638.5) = 0.94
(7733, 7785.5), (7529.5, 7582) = 0.93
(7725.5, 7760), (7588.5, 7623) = 0.96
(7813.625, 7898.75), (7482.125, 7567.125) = 0.93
